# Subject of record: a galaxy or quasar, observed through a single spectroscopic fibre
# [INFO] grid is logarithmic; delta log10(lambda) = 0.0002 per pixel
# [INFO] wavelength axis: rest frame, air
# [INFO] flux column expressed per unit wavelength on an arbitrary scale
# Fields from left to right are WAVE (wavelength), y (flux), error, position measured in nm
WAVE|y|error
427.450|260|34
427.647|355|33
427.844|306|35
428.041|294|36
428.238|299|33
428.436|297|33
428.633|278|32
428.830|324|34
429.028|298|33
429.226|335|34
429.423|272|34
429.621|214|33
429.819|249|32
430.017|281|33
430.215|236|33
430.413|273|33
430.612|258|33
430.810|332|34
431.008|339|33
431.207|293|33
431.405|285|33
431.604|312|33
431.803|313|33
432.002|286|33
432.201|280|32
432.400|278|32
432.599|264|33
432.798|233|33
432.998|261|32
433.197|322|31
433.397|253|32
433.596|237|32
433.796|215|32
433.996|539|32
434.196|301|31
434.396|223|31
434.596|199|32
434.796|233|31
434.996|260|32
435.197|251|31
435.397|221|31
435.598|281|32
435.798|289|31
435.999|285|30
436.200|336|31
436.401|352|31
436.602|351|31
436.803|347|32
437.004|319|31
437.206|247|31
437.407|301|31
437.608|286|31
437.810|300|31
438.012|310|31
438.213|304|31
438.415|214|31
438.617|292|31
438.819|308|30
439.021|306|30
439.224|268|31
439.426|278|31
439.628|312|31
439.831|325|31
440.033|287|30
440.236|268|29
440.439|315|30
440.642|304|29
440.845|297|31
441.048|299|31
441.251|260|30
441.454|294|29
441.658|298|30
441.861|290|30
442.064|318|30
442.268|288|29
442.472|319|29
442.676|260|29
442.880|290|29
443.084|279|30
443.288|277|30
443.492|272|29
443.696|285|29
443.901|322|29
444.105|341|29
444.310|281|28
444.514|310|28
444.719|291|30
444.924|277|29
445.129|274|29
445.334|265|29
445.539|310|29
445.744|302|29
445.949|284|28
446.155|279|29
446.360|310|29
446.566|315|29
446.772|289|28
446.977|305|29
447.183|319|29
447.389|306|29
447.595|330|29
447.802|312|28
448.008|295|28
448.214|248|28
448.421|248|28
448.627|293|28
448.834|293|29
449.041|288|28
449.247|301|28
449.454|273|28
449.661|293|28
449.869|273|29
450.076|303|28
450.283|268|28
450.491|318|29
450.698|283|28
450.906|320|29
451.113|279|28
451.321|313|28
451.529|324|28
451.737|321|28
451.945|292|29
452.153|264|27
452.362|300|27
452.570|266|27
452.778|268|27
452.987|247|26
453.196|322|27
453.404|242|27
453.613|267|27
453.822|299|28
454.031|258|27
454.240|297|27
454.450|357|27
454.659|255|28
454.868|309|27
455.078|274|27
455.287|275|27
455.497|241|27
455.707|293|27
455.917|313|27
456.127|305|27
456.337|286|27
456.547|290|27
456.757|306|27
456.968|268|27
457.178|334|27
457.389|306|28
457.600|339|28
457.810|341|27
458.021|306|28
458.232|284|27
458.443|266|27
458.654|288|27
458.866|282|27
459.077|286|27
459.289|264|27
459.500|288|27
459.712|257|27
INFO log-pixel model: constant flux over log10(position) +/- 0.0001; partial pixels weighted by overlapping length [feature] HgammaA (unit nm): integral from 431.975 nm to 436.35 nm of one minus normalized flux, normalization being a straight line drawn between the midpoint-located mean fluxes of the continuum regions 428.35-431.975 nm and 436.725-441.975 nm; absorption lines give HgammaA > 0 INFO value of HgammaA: 0.224 nm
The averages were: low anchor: 288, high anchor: 293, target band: 276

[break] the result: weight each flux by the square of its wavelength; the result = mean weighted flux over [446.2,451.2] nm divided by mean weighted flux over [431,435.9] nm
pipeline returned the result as 1.14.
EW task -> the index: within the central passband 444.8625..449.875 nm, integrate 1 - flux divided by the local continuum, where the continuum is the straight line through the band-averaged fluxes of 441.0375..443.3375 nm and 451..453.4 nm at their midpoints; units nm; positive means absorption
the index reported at -0.05 nm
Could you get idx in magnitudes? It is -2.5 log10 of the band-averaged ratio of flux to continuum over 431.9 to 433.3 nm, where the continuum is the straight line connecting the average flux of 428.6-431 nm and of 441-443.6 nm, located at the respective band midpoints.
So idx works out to 0.03 mag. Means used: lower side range 281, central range 275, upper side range 288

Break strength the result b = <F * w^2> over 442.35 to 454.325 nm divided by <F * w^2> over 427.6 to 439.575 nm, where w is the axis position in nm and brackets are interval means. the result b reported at 1.1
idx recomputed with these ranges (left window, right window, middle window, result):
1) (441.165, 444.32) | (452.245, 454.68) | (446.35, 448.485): -0.04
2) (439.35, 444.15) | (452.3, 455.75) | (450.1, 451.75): -0.07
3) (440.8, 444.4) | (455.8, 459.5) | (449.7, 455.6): 0.03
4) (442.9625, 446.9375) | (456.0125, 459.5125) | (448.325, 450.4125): 0.04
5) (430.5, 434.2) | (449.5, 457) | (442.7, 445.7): 0.00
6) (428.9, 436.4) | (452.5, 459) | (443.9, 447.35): -0.05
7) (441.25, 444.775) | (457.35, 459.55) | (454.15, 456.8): 0.01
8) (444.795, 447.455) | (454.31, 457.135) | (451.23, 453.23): 0.01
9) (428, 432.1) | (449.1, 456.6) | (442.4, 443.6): 0.03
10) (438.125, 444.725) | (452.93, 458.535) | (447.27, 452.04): -0.01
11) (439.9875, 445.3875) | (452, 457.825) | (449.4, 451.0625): -0.01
